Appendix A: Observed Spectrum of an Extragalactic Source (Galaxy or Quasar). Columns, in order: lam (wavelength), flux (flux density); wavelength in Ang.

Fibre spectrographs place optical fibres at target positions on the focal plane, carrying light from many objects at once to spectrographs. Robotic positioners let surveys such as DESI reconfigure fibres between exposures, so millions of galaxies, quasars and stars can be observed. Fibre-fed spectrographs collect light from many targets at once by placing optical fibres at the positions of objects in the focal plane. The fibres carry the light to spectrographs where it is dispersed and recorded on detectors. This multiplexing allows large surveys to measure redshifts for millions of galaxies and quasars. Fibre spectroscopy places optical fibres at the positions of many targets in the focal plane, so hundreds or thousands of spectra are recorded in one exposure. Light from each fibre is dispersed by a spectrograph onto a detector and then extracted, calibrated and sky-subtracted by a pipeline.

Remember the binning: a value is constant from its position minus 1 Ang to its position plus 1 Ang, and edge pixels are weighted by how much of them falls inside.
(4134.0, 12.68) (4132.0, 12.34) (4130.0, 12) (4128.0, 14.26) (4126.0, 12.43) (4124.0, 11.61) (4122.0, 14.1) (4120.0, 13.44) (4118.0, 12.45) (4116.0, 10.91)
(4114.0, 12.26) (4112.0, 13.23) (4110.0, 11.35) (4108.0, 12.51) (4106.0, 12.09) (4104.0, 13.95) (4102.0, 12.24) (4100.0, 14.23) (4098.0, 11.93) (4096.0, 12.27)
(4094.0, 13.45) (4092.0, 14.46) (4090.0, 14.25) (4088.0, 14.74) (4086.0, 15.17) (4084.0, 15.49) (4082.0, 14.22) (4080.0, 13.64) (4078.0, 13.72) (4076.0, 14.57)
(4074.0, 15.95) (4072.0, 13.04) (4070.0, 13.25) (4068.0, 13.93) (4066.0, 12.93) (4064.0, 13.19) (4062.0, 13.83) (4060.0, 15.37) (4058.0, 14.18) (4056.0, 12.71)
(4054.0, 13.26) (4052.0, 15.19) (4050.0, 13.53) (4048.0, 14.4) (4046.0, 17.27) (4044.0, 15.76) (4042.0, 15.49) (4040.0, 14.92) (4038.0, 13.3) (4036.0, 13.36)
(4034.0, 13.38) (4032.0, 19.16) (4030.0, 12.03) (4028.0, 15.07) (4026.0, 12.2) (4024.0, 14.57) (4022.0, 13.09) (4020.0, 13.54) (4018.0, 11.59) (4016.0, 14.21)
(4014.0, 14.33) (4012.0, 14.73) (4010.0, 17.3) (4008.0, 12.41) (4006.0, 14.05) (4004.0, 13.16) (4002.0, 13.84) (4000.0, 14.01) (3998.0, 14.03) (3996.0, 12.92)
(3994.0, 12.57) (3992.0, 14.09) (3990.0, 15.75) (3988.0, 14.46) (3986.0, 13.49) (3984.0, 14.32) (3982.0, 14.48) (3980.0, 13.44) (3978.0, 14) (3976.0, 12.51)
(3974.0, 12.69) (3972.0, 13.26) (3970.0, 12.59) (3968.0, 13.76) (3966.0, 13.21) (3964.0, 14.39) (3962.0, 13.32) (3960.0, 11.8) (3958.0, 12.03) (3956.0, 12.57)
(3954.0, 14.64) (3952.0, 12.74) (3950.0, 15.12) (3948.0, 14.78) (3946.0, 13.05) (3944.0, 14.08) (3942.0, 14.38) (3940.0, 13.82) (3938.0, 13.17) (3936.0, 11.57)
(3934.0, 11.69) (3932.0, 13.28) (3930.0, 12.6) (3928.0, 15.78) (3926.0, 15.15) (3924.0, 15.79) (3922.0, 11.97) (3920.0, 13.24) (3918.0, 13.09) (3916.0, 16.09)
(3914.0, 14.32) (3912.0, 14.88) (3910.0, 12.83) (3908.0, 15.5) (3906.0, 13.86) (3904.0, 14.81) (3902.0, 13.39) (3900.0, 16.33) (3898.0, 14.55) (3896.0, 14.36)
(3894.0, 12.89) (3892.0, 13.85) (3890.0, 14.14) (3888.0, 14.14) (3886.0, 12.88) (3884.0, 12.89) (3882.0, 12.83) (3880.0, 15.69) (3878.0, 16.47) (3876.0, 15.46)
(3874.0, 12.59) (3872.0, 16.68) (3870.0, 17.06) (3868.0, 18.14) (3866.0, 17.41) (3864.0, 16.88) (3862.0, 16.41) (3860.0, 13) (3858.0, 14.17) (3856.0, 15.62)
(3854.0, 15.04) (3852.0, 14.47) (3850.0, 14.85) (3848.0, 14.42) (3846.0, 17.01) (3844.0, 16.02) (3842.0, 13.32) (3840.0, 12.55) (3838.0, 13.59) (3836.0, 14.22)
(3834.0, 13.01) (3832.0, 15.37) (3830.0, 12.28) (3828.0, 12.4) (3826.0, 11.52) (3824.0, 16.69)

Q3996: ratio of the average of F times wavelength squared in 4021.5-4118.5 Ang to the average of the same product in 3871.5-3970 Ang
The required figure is 1.07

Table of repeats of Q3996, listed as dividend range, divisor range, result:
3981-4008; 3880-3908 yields 1.04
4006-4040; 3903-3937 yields 1.06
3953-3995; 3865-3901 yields 0.95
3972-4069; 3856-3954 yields 1.03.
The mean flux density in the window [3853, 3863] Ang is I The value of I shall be 14.8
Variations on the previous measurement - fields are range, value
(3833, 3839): 13.6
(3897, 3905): 14.8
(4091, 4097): 13.4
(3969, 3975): 12.8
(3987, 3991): 15.1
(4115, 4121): 12.3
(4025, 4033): 14.6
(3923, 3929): 15.6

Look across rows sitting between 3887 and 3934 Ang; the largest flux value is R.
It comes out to 16.33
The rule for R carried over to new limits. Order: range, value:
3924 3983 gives 15.79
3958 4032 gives 19.16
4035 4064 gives 17.27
